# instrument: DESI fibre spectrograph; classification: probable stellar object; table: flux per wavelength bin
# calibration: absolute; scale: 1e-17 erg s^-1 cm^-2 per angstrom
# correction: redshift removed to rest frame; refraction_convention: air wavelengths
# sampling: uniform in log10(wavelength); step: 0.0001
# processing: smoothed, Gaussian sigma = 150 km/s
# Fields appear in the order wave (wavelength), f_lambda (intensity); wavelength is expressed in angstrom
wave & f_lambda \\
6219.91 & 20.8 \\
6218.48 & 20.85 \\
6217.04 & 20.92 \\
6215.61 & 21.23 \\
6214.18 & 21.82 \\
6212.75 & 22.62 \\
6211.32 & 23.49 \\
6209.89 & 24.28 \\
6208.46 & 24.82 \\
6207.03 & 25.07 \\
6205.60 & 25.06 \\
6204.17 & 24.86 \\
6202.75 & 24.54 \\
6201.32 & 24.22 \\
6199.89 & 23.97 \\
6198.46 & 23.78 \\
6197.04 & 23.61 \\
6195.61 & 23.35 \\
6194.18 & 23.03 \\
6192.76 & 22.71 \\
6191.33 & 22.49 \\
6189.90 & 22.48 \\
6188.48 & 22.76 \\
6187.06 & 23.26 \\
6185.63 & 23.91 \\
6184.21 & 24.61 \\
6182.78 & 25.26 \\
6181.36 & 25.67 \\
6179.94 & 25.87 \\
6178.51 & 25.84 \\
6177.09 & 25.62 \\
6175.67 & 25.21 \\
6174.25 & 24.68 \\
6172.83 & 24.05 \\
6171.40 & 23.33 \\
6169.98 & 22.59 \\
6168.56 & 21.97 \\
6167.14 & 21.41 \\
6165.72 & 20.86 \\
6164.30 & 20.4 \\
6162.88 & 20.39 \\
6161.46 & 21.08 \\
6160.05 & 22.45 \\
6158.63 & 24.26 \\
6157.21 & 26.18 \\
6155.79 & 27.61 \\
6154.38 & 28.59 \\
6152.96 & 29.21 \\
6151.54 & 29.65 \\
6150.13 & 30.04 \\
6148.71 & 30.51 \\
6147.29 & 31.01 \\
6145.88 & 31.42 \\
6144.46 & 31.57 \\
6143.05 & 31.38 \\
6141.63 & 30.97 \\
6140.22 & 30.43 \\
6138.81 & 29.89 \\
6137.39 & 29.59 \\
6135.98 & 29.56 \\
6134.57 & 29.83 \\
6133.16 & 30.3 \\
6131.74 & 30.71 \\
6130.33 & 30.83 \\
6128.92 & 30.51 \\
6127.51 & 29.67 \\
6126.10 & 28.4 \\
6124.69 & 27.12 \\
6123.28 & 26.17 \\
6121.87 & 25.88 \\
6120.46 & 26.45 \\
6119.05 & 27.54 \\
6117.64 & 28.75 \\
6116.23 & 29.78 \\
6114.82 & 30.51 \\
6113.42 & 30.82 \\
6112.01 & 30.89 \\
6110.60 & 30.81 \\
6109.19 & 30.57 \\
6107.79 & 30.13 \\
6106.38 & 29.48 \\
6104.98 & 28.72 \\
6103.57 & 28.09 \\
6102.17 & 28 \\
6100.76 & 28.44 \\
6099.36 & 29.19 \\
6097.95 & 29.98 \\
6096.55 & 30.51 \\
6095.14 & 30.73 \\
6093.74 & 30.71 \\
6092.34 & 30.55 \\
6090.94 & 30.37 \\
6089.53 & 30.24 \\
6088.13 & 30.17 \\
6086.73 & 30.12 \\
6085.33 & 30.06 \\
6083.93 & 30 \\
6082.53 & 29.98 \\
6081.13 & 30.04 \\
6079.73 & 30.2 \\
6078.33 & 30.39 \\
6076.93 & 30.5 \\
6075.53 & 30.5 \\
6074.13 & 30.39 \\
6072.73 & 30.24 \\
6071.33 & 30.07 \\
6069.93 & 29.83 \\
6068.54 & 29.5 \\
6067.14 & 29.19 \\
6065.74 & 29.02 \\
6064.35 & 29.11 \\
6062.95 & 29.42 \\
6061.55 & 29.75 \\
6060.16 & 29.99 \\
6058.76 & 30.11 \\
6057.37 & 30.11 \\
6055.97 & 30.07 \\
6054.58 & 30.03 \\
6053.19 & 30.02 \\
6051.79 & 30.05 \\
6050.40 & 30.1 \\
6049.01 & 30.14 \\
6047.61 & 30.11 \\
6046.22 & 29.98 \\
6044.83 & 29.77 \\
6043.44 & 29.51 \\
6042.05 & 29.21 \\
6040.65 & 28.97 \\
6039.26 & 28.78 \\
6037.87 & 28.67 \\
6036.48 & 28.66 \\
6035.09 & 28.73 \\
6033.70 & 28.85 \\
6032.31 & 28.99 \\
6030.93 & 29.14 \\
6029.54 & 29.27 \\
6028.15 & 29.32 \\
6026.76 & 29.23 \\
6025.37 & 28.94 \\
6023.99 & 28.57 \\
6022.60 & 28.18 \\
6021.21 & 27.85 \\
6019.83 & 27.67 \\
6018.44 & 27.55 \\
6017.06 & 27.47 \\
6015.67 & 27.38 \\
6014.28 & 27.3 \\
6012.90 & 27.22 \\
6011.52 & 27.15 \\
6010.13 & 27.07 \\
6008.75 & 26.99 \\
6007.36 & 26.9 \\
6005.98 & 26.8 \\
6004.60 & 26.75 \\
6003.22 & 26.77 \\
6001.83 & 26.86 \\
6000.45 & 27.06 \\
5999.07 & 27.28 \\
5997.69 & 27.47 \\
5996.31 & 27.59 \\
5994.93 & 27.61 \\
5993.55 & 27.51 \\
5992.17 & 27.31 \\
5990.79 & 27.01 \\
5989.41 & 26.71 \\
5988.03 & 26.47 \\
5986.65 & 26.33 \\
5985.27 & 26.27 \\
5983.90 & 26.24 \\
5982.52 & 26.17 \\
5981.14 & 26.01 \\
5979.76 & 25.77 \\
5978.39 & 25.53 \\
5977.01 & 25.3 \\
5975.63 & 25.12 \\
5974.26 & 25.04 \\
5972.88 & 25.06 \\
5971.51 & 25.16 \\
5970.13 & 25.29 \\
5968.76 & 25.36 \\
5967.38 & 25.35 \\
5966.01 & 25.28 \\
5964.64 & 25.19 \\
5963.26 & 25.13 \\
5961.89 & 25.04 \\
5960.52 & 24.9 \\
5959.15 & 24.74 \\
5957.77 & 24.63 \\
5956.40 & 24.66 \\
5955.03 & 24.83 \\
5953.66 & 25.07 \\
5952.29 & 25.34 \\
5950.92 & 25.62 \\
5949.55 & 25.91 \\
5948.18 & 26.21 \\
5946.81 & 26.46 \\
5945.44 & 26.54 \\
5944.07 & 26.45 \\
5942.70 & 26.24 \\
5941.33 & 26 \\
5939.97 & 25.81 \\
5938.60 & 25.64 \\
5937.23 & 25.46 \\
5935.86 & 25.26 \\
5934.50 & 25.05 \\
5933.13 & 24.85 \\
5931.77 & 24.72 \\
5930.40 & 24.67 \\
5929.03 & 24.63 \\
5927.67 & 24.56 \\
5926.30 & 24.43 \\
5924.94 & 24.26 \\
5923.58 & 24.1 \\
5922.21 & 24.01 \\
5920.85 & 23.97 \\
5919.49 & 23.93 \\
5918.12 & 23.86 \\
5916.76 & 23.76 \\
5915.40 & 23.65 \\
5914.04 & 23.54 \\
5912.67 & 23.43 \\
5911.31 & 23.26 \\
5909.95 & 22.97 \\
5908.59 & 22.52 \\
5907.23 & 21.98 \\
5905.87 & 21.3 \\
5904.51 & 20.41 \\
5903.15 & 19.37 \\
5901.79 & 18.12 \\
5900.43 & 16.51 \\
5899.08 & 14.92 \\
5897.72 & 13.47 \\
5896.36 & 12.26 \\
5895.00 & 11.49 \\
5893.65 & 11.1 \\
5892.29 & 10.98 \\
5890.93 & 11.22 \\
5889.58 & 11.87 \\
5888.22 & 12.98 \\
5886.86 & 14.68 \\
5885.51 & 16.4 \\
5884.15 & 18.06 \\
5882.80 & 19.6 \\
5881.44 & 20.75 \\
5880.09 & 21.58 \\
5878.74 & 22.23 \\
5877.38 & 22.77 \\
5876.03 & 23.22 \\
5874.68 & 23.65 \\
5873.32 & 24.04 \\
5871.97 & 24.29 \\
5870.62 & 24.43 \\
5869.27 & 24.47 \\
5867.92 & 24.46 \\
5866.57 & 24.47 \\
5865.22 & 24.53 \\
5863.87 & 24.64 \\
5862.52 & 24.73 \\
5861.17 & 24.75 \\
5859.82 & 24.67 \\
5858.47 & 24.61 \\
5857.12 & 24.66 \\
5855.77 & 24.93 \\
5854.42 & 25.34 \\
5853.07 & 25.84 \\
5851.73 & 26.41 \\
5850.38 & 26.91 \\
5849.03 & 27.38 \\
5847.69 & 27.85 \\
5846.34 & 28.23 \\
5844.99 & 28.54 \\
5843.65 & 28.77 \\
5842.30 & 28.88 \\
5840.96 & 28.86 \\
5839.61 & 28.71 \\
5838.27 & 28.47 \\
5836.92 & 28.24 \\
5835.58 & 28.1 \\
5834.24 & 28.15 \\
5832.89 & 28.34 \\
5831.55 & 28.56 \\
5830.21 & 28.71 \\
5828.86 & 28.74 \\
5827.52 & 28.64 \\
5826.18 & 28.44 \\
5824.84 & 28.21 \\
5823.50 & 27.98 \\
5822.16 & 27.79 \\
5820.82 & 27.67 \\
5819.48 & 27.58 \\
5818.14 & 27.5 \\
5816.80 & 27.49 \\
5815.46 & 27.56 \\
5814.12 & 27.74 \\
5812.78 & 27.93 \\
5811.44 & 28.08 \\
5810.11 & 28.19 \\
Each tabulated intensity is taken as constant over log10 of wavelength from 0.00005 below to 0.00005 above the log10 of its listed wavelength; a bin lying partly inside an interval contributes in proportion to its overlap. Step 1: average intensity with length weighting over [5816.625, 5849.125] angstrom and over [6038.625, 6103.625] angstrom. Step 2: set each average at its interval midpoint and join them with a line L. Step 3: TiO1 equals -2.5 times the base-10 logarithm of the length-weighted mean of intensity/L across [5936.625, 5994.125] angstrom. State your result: 0.136 mag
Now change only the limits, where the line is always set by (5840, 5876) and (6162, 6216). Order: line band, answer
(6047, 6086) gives -0.224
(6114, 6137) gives -0.203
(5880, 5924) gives 0.329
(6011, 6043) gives -0.155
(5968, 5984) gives -0.021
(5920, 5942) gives 0.019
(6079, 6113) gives -0.231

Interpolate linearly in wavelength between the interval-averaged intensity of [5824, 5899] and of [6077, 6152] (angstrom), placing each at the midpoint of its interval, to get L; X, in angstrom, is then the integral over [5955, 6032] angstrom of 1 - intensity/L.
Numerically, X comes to 0.13 angstrom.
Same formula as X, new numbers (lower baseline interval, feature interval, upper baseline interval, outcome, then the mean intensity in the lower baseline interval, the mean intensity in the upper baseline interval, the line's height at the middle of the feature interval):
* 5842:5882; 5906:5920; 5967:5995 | 1.2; 25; 26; 25.5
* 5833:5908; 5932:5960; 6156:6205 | -3.7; 22.2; 23.6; 22.5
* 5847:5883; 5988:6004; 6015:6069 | 0.4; 24.4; 29.2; 27.9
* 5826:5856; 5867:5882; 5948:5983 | 2.2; 27.9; 25.3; 27.2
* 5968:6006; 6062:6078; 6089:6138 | -0.8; 26.3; 29.4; 28.4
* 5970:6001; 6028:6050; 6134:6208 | -2.6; 26.3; 25.6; 26.1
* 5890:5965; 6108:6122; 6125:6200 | -2.1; 22.6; 26.2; 25.5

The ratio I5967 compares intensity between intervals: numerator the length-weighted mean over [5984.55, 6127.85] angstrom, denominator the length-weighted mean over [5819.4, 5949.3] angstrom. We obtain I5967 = 1.2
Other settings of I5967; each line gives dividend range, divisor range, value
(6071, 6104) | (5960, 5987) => 1.18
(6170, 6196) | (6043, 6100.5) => 0.80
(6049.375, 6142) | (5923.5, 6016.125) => 1.15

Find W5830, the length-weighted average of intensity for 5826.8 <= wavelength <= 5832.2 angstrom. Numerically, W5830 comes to 28.7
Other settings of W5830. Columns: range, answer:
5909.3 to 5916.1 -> 23.4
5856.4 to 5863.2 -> 24.7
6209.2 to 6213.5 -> 23.5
